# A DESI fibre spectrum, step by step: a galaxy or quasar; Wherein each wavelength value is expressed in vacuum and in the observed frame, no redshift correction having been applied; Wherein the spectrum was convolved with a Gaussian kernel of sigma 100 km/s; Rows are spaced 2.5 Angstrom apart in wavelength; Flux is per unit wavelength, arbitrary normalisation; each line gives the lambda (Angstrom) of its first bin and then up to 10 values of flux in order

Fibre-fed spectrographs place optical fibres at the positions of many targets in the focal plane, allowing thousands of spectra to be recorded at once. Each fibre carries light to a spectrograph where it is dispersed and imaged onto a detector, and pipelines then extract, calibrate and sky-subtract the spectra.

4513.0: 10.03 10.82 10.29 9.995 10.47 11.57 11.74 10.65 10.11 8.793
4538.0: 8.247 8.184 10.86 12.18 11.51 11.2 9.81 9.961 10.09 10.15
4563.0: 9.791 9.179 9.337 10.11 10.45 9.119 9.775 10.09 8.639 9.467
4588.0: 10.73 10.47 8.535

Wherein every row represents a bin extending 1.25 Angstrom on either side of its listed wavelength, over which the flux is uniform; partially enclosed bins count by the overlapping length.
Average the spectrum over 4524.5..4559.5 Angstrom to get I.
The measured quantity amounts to 10.3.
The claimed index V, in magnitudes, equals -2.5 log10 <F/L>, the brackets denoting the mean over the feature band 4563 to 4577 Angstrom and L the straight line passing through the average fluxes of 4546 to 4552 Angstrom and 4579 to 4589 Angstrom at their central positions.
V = 0.078 mag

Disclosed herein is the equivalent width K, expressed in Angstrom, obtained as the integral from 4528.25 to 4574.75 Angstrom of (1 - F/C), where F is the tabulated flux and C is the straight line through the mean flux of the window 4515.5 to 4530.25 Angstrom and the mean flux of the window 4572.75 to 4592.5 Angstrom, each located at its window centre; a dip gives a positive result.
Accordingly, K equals 1.1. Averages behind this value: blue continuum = 10.8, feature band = 10.1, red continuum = 9.76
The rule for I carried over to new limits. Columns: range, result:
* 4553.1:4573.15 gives 9.85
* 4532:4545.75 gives 9.54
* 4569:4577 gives 9.87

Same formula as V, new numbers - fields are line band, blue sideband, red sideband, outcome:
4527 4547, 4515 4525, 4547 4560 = 0.039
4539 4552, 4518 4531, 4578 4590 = -0.026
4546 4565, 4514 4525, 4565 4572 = -0.058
